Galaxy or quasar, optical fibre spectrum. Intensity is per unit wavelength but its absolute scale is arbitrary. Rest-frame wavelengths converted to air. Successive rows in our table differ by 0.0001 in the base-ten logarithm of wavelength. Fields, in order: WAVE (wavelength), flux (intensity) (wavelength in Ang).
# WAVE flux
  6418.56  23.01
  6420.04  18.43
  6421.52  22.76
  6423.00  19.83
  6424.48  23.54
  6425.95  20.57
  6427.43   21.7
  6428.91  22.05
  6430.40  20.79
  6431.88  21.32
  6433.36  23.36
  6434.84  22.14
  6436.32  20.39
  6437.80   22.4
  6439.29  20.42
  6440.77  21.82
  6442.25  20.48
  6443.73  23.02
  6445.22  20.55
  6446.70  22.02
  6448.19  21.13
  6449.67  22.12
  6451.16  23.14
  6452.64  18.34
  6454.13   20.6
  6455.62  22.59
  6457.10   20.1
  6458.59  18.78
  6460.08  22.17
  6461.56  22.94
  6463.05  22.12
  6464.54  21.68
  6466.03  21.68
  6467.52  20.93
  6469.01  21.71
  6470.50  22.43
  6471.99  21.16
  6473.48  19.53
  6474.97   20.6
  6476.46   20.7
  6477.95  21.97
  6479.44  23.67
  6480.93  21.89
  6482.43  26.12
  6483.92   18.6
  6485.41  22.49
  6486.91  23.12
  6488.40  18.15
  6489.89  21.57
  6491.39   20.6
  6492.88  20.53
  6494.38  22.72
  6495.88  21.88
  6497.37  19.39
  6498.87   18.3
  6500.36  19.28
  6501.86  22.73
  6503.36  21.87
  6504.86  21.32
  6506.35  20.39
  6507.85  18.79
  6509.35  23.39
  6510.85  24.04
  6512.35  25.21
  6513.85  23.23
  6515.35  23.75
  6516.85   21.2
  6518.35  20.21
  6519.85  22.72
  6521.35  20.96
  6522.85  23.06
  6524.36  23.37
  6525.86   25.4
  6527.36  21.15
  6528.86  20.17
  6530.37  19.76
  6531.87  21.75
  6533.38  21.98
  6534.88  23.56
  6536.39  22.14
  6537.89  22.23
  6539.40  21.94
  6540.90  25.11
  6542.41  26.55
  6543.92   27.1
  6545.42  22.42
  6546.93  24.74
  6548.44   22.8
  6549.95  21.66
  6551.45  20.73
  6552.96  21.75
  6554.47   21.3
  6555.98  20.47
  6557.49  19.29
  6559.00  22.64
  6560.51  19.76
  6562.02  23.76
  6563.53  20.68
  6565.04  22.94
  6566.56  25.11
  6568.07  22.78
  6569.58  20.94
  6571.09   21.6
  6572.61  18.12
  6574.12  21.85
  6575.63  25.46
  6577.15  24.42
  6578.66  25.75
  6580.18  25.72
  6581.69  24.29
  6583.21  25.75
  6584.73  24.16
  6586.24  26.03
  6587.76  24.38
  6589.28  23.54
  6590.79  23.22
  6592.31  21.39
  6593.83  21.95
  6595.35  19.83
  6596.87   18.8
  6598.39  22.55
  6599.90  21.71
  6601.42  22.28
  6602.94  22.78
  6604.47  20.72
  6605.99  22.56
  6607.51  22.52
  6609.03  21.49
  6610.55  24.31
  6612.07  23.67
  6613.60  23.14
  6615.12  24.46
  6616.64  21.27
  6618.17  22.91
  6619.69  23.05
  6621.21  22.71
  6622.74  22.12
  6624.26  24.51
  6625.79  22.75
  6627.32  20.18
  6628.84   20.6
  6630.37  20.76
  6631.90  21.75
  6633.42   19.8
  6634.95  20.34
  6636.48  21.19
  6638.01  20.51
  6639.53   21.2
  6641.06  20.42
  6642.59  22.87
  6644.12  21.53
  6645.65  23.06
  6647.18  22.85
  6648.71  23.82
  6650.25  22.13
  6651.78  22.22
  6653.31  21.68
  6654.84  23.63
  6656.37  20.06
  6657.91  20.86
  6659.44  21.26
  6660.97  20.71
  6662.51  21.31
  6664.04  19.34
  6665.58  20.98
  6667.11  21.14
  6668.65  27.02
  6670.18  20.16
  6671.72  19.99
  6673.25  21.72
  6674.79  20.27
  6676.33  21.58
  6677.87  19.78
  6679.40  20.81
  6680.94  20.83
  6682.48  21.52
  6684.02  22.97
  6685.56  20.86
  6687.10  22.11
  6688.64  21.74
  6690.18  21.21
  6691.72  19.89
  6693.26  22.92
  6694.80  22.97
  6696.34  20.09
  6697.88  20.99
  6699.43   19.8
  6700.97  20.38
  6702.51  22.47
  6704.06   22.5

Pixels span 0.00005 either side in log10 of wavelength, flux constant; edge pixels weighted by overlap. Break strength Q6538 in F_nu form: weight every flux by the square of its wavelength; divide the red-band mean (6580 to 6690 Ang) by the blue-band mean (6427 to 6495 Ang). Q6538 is 1.1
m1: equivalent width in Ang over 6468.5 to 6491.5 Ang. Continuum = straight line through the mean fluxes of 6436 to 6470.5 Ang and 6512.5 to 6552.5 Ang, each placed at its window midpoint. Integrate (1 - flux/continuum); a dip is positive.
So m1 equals 0.3 Ang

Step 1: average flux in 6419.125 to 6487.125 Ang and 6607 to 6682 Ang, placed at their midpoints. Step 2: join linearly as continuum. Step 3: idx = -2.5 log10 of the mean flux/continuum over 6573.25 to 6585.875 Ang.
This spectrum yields -0.14 mag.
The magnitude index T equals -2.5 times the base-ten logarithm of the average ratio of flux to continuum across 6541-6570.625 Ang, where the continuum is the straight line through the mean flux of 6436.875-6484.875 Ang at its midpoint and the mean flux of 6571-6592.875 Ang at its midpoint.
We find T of 0.04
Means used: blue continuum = 21.5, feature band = 22.5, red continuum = 23.8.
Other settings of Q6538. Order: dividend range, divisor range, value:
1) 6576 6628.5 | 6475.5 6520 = 1.10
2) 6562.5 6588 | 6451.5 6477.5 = 1.15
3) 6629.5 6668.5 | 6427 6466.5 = 1.07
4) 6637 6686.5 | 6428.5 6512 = 1.07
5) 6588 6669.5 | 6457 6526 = 1.06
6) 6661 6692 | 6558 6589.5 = 0.94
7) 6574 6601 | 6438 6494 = 1.13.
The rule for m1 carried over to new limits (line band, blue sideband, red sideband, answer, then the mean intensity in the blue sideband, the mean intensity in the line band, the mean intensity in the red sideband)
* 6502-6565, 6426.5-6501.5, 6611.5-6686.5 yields -2.4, 21.3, 22.3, 21.7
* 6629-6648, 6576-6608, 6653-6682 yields 0.5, 23.1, 21.3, 21.2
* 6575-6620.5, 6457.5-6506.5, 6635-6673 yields -3.4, 21.3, 23.1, 21.6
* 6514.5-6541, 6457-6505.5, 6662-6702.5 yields -1.1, 21.3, 22.2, 21.3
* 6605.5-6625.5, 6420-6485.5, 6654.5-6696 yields -1.5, 21.5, 23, 21.4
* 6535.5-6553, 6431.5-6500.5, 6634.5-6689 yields -1.6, 21.4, 23.3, 21.5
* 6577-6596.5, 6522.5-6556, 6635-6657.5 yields -1.2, 22.7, 23.8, 21.9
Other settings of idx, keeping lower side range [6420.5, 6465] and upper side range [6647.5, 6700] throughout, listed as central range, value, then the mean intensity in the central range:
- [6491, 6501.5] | 0.05 mag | 20.5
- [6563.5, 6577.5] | -0.05 mag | 22.4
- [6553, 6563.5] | 0.01 mag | 21.2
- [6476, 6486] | -0.04 mag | 22.3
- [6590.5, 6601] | 0.01 mag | 21.3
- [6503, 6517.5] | -0.04 mag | 22.3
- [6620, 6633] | -0.02 mag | 21.9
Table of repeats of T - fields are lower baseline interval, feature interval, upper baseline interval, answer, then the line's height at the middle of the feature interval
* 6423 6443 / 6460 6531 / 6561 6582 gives 0.027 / 22.2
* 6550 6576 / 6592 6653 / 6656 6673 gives -0.029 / 21.4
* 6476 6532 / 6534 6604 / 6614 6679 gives -0.052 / 21.7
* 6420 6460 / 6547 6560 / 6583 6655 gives 0.023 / 21.9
